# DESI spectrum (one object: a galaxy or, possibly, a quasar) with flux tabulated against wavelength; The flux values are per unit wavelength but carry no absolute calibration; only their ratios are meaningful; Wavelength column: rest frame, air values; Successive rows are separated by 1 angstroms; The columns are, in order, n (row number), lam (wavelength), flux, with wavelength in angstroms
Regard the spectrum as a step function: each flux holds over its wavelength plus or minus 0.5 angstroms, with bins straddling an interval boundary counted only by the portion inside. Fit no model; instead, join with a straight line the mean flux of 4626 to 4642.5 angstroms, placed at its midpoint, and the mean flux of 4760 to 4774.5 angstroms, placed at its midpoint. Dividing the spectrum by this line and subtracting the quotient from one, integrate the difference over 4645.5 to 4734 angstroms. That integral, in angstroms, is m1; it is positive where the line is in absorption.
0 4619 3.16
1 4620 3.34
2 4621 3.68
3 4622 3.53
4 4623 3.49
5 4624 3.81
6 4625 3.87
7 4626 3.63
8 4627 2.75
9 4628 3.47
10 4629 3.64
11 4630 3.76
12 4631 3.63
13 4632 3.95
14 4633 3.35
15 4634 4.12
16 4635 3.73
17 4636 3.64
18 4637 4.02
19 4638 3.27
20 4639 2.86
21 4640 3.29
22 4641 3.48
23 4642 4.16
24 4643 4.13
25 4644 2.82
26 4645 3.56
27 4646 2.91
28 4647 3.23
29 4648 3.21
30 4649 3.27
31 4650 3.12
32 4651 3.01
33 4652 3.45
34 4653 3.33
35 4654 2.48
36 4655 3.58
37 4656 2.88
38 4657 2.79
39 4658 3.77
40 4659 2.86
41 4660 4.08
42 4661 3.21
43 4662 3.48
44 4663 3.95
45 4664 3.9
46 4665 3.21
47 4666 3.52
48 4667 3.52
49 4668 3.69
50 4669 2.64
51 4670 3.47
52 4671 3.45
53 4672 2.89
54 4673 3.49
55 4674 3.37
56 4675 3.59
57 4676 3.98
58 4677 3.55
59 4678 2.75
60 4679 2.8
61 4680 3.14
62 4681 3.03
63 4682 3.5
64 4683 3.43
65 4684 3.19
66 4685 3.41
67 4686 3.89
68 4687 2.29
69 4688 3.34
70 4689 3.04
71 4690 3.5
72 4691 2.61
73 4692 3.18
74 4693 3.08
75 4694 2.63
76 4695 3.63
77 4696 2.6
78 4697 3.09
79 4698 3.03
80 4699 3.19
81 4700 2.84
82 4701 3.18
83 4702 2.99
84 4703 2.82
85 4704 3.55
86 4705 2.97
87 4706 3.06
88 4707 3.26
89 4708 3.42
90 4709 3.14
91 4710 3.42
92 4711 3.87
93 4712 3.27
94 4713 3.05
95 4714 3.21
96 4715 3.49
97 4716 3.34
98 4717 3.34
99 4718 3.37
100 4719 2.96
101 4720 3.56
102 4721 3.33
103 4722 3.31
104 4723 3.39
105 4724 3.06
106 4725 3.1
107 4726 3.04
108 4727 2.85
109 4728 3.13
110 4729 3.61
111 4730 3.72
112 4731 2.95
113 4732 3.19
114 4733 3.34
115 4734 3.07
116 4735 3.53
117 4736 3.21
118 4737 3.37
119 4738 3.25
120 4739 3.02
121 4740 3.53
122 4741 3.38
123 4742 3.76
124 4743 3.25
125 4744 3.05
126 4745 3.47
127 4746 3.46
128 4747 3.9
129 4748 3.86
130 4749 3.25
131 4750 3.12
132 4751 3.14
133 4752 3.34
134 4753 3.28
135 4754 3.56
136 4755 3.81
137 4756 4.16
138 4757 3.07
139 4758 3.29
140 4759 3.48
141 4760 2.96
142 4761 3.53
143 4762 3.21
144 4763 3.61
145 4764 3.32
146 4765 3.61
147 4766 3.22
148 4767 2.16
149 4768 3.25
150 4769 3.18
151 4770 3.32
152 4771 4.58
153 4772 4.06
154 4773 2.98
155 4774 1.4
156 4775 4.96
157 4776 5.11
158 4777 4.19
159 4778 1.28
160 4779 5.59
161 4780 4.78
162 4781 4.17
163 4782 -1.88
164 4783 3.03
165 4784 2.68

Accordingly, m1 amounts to 4.9 angstroms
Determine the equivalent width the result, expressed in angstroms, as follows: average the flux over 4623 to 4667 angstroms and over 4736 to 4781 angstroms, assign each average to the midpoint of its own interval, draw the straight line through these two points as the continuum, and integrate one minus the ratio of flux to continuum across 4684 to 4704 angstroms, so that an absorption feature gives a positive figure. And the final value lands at 2.2 angstroms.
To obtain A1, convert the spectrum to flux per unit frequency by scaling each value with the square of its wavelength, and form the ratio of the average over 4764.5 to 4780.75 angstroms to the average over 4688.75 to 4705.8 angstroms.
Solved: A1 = 1.22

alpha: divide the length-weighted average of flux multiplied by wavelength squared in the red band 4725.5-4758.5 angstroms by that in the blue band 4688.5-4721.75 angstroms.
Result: 1.07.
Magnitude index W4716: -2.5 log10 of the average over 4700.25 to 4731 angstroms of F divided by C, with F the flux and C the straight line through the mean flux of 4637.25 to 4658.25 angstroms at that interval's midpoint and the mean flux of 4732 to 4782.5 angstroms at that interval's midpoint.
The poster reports 0.03 mag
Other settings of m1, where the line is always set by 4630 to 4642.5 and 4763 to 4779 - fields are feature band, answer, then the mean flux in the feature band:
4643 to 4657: 1.7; 3.17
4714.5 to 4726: 0.8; 3.28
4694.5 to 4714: 2.0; 3.18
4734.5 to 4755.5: 0.5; 3.41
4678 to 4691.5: 1.6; 3.15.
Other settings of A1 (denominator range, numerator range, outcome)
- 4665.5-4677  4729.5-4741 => 0.99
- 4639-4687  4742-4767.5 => 1.05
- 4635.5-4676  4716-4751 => 1.02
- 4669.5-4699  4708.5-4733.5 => 1.04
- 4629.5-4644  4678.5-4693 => 0.89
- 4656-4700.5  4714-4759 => 1.05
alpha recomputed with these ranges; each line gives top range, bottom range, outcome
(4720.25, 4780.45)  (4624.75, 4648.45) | 1.02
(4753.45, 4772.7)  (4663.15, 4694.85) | 1.09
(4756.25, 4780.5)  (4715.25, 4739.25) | 1.10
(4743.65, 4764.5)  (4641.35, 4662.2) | 1.08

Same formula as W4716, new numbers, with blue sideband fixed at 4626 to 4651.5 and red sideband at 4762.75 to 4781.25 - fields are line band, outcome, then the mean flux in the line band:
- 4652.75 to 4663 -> 0.07 mag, 3.28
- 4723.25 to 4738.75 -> 0.11 mag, 3.23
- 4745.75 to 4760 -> 0.04 mag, 3.46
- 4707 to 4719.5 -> 0.07 mag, 3.32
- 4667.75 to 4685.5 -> 0.07 mag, 3.29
